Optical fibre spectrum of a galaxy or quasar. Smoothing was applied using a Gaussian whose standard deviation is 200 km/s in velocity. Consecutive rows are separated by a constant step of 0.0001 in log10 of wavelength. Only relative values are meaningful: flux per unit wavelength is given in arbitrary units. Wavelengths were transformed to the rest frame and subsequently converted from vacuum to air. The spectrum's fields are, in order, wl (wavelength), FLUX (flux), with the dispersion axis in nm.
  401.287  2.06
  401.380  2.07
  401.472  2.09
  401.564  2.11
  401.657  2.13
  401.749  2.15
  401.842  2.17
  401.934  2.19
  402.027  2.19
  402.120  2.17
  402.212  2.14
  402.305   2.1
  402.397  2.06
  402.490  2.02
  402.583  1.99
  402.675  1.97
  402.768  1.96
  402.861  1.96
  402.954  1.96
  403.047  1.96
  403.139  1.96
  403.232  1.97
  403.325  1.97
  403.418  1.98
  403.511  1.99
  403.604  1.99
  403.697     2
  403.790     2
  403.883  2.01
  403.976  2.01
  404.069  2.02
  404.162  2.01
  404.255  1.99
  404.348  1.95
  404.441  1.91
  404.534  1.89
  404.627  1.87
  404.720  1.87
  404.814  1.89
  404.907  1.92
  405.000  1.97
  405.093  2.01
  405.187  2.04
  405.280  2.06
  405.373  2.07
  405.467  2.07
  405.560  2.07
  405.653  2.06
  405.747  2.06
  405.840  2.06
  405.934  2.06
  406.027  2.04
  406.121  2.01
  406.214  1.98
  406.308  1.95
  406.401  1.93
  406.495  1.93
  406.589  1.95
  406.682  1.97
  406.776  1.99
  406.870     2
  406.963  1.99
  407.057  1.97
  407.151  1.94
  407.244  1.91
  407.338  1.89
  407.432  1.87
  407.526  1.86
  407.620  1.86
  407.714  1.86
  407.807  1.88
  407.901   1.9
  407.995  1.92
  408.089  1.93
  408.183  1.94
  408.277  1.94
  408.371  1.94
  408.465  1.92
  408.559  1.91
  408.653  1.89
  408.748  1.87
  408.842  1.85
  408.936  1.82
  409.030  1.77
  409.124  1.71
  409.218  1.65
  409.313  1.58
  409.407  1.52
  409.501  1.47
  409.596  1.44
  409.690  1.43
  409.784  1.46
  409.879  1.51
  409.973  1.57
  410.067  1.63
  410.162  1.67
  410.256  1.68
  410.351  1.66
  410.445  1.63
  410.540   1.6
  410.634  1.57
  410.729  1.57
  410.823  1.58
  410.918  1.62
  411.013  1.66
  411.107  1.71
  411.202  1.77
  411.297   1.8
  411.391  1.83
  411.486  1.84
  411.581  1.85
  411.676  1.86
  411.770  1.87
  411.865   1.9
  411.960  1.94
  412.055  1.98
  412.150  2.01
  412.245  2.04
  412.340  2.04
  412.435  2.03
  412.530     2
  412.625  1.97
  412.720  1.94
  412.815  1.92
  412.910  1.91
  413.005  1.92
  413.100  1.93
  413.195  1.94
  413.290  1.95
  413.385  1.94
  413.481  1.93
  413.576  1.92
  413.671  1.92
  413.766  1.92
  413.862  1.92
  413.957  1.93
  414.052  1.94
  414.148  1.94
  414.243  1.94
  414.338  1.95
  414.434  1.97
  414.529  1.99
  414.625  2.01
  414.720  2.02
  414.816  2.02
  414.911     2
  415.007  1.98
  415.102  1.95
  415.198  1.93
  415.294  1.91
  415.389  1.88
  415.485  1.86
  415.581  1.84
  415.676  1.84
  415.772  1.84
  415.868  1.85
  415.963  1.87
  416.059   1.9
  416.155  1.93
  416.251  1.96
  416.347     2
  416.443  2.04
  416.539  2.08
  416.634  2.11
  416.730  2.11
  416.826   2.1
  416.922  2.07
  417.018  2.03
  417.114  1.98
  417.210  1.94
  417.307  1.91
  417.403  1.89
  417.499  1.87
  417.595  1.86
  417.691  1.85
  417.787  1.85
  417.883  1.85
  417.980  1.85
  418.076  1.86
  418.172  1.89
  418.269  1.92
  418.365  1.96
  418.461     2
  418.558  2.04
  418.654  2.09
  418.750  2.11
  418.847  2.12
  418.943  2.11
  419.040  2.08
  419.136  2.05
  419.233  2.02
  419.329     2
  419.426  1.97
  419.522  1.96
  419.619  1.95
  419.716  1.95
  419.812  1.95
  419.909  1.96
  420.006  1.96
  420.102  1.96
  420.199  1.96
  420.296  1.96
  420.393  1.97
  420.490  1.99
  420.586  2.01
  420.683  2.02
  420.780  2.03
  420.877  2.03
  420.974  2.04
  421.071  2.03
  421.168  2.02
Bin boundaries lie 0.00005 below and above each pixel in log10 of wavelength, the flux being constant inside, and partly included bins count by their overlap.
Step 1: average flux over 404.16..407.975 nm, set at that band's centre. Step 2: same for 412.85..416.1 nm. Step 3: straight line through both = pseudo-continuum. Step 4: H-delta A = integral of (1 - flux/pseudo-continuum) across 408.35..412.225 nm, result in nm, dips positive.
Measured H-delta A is 0.45 nm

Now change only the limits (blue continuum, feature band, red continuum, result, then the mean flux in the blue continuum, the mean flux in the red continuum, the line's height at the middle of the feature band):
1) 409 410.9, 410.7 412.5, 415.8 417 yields -0.16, 1.58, 2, 1.69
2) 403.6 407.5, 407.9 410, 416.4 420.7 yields 0.26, 1.98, 1.98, 1.98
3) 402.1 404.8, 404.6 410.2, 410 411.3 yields -0.20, 1.99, 1.65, 1.8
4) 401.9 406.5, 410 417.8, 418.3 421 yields 0.44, 2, 2.01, 2.01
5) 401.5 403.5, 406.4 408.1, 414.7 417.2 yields 0.08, 2.05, 1.96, 2.02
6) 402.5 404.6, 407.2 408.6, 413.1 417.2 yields 0.05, 1.98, 1.96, 1.97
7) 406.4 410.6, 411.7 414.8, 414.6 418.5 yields -0.12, 1.79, 1.94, 1.88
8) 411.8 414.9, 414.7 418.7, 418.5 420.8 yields 0.08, 1.96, 2.01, 1.99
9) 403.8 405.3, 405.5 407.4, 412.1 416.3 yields -0.03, 1.96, 1.94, 1.96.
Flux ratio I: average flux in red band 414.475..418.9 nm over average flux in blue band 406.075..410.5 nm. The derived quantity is 1.08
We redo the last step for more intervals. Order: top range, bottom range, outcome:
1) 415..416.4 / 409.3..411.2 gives 1.20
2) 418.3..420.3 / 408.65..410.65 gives 1.23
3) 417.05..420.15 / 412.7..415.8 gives 1.01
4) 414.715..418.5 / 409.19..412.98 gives 1.11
